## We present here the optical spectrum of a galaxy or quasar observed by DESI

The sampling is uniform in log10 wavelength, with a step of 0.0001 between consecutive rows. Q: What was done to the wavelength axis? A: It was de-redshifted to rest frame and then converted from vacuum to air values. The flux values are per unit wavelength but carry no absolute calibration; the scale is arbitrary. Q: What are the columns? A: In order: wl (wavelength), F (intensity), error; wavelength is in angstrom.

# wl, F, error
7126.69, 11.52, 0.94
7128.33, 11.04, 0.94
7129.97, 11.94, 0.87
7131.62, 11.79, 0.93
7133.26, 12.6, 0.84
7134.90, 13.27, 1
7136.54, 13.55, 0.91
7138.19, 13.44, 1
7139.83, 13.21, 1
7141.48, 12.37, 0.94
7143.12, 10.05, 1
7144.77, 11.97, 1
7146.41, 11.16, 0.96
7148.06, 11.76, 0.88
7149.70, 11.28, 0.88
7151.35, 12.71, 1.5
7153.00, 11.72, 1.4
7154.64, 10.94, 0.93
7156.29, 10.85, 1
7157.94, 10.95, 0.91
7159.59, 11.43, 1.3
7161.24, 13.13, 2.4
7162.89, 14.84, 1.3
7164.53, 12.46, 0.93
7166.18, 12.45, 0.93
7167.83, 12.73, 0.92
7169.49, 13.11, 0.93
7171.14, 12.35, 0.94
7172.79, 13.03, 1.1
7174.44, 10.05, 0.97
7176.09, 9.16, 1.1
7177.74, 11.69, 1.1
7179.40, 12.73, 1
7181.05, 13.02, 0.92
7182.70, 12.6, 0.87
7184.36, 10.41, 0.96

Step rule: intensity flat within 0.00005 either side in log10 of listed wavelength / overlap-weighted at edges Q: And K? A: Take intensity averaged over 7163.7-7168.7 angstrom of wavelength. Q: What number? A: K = 12.6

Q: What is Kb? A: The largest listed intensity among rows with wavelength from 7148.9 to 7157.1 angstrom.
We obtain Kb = 12.71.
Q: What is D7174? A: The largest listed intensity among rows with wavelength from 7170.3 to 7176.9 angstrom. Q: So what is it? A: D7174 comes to 13.03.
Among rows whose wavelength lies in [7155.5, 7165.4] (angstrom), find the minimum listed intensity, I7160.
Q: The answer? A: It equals 10.85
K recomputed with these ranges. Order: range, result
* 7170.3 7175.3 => 11.8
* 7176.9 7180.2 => 12.2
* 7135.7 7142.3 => 13.1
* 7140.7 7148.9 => 11.5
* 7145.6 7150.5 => 11.4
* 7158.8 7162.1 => 12.3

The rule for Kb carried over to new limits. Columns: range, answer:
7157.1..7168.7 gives 14.84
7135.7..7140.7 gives 13.55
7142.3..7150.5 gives 11.97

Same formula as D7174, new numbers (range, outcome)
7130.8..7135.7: 13.27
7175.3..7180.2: 12.73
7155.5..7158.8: 10.95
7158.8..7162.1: 13.13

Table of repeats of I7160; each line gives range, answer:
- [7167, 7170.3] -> 12.73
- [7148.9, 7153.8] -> 11.28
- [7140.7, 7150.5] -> 10.05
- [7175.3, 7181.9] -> 9.16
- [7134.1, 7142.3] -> 12.37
